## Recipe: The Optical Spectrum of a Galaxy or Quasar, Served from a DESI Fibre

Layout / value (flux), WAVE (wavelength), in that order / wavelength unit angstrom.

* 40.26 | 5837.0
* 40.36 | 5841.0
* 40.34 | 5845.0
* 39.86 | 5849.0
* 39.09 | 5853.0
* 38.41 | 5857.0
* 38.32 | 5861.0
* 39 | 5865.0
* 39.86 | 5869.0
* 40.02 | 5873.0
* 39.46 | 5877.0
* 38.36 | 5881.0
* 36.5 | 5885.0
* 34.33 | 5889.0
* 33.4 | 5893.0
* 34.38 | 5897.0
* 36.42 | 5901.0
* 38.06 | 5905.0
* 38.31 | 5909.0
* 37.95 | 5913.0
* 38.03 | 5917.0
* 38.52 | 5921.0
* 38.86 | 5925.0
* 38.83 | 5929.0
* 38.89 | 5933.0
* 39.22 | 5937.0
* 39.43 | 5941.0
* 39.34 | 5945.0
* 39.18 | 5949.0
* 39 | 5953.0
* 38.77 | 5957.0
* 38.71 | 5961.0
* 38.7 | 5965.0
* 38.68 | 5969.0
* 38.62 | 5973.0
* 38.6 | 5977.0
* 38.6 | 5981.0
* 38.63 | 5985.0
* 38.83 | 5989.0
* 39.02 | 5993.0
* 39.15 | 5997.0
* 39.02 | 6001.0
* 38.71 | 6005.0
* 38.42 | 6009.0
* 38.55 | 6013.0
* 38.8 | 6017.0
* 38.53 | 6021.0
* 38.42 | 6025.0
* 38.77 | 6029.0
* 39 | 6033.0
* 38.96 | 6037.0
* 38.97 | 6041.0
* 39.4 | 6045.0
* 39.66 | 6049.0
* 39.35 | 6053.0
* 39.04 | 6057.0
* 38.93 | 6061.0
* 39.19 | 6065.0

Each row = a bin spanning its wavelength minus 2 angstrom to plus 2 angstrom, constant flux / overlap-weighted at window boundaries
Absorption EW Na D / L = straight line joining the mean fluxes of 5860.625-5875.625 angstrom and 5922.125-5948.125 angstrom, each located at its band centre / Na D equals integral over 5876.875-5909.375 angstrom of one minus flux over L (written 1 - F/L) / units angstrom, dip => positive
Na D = 2.4 angstrom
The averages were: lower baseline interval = 39.4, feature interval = 36.3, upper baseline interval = 39.1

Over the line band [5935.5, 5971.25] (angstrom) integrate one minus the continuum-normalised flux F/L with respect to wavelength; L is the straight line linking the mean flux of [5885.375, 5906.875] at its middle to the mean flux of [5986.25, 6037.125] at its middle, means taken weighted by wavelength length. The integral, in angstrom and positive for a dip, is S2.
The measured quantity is -1.9 angstrom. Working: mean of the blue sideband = 35.4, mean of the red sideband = 38.8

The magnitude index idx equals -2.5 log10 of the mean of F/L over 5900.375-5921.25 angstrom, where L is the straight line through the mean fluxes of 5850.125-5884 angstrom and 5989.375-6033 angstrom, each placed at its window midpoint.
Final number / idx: 0.03 mag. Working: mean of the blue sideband 39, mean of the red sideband 38.8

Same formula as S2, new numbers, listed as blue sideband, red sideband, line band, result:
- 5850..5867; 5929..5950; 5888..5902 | 1.6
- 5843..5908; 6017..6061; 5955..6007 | -0.2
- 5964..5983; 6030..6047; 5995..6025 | 0.1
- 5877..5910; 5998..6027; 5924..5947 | -1.2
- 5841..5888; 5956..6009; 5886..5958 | 2.0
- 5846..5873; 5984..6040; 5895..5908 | 0.9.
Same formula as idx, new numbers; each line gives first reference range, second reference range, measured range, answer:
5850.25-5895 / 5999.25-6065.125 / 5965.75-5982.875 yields 0.00 mag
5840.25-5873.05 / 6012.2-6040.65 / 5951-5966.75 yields 0.01 mag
